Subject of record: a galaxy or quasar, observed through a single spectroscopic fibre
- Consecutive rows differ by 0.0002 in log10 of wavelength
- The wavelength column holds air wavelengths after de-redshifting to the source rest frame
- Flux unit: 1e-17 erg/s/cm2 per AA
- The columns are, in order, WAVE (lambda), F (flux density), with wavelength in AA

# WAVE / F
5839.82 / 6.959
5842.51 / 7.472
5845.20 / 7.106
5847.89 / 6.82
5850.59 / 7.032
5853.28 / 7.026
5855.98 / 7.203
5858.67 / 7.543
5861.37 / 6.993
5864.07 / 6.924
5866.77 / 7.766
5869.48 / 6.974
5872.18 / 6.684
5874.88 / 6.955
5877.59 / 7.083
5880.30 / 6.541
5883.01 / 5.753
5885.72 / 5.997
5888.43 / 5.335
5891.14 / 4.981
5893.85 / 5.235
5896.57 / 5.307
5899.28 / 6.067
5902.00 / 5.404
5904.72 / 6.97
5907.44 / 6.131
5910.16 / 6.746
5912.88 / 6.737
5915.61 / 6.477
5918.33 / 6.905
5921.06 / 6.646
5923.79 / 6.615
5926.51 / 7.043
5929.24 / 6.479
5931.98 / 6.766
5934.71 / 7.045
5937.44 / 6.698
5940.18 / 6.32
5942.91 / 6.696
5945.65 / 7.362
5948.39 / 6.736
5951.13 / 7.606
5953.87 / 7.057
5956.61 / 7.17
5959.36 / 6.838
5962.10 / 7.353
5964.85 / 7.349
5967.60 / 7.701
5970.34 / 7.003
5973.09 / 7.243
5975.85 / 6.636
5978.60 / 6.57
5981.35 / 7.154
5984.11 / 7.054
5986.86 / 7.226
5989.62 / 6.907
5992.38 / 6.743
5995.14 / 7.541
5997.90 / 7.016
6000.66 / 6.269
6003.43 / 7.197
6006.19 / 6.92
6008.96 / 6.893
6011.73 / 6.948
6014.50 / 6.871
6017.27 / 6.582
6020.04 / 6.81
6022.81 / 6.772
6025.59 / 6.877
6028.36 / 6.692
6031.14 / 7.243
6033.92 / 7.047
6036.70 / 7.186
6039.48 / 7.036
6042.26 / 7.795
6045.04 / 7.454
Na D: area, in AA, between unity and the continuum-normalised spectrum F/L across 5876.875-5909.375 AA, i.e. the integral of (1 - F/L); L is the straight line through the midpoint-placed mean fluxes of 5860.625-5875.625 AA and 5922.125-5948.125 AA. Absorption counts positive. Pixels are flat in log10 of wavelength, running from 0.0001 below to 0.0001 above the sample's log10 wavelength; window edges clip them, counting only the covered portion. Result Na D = 5.0 AA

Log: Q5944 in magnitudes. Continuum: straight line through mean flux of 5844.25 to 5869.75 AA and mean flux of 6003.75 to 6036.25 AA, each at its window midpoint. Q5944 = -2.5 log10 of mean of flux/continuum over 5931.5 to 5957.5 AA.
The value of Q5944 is 0.01 mag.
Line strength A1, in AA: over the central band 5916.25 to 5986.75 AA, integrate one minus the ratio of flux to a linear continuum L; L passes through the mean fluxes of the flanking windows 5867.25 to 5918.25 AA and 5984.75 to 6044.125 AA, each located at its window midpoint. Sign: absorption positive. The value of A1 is -3.9 AA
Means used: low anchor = 6.23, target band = 6.96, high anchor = 6.99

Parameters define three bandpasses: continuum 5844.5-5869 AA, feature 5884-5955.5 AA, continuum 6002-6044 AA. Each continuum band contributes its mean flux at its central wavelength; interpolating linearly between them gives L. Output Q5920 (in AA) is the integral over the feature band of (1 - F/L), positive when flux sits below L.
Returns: 6.6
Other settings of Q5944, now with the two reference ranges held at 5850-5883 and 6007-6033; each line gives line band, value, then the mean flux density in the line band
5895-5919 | 0.11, 6.28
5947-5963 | -0.03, 7.12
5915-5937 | 0.03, 6.76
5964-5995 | -0.03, 7.07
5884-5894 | 0.28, 5.42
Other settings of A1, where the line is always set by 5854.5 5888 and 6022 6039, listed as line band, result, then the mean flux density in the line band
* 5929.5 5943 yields 0.4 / 6.69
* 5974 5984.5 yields 0.1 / 6.85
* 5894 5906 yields 1.7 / 5.86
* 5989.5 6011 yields 0.0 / 6.94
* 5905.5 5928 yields 0.7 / 6.67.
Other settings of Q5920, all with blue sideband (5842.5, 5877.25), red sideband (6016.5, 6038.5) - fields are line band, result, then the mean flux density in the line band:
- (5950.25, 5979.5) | -0.66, 7.14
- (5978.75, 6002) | -0.04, 6.97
